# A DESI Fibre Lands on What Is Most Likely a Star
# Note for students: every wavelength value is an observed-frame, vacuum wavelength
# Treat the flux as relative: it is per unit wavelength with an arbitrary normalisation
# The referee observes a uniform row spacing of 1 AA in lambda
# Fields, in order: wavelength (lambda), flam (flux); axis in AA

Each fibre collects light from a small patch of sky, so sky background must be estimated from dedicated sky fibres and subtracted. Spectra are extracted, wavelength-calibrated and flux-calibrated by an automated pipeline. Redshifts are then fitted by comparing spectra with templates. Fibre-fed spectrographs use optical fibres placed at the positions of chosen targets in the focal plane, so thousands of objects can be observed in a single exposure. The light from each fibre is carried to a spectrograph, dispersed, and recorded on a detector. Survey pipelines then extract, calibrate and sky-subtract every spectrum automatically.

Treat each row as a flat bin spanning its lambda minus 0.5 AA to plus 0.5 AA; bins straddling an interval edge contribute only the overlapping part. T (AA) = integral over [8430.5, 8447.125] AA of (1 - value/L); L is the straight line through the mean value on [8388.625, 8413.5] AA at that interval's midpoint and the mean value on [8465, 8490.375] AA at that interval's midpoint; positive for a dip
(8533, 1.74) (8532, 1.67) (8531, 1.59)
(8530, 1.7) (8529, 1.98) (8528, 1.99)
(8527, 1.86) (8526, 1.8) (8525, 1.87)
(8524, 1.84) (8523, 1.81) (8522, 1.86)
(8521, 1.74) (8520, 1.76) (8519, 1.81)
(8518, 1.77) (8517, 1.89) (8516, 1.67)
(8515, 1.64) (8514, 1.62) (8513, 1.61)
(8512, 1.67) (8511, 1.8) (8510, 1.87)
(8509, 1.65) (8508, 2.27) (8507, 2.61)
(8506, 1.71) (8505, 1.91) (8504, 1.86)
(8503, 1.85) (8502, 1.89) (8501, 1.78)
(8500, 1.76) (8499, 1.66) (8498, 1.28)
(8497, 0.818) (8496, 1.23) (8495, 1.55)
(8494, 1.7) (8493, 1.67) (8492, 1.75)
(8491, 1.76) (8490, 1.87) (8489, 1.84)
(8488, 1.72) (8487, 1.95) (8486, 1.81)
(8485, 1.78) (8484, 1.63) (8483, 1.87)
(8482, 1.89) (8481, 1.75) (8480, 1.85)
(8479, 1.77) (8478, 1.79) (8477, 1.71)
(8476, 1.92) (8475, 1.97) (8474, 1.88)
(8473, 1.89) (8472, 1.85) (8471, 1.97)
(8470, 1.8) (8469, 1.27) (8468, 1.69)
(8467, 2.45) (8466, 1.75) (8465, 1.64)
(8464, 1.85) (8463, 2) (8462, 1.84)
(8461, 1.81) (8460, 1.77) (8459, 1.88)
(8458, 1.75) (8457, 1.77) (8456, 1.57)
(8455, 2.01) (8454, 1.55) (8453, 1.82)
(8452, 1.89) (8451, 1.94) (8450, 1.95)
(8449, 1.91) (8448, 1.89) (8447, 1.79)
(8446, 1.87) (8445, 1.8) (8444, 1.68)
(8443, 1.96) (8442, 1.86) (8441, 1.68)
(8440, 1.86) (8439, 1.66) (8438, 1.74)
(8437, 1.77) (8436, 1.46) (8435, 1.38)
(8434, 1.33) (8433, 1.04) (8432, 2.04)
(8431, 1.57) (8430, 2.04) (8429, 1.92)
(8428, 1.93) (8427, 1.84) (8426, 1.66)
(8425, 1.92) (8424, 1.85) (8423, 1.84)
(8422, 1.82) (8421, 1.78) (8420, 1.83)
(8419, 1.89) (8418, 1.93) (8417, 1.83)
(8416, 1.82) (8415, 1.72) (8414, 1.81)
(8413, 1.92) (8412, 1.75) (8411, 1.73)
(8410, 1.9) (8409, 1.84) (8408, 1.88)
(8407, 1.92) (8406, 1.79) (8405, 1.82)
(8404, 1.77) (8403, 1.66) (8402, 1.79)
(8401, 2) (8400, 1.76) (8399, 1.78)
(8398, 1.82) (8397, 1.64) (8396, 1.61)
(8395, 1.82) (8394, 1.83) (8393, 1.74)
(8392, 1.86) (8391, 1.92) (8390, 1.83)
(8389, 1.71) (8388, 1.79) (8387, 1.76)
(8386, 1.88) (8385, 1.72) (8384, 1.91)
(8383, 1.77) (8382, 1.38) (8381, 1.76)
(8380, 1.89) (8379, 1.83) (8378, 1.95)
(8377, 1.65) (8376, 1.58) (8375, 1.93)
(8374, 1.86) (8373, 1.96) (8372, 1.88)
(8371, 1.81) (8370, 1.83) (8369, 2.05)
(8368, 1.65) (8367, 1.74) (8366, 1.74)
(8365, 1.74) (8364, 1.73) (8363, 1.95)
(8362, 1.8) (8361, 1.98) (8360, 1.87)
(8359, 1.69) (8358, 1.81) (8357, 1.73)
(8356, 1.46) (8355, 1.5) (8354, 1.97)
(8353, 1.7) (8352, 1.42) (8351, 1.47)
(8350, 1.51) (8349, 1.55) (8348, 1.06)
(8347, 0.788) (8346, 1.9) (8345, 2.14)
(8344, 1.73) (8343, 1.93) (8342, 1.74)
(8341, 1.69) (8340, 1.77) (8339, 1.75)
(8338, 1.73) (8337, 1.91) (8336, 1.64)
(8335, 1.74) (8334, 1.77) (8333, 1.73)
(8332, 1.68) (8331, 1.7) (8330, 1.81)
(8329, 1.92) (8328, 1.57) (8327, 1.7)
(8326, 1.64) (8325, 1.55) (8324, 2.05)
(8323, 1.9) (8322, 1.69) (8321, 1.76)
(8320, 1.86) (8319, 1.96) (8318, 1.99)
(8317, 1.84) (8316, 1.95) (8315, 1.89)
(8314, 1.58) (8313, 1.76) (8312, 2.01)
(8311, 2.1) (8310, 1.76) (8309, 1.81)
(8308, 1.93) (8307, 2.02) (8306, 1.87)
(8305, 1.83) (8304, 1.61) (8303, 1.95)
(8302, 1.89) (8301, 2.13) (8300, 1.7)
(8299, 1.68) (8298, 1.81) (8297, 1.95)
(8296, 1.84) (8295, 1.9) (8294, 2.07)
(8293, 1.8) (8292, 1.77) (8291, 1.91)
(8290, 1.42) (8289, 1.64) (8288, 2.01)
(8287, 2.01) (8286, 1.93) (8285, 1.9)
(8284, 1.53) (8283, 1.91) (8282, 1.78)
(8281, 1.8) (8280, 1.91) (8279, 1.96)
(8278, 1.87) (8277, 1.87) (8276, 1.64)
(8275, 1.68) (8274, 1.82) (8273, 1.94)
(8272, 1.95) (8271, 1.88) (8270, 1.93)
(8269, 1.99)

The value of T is 1.28 AA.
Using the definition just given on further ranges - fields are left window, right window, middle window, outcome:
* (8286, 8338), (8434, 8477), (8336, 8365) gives 2.0 AA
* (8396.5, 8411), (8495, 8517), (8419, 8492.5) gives -1.2 AA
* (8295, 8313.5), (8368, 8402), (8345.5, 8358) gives 2.1 AA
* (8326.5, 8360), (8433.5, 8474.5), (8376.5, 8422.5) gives -1.8 AA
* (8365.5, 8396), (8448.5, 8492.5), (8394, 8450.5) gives 0.8 AA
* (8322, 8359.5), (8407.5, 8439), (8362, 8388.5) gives -1.2 AA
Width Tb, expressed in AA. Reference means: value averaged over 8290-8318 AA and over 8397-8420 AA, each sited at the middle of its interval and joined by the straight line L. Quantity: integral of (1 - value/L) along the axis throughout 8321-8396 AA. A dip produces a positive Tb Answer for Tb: 3.85 AA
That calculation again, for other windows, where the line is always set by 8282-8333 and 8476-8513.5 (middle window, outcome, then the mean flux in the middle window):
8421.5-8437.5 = 0.61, 1.71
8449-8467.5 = -0.82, 1.85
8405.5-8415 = -0.23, 1.83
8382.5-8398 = 0.08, 1.79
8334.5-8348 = 0.84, 1.7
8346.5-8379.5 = 1.90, 1.7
